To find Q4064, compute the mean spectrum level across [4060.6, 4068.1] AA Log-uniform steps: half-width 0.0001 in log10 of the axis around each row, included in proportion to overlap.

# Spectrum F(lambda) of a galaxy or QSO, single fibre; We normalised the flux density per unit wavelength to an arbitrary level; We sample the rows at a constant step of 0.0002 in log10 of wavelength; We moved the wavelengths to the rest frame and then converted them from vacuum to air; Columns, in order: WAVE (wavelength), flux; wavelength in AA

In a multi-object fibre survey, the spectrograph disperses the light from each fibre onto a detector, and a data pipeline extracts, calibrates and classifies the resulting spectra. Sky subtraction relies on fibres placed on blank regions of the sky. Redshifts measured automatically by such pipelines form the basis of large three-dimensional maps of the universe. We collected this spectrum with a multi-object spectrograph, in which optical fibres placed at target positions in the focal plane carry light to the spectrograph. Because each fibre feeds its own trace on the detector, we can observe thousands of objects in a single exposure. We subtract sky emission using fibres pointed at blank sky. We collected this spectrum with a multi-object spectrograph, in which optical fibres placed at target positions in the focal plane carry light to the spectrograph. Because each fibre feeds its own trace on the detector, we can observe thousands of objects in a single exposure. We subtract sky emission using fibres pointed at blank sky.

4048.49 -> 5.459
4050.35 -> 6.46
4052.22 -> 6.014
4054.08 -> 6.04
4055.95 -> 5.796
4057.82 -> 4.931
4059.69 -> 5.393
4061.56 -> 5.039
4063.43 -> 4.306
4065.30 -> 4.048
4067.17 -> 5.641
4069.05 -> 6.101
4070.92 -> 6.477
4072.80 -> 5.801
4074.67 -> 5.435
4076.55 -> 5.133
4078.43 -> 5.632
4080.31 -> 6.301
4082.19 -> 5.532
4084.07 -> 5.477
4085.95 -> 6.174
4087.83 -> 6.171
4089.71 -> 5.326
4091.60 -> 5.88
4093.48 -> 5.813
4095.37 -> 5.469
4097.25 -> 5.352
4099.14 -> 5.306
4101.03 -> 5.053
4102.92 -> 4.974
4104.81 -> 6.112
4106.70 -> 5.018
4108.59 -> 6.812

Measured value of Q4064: 4.76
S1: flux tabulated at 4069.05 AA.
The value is 6.101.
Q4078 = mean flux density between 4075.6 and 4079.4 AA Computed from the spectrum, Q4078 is 5.38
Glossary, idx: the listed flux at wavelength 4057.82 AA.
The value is 4.931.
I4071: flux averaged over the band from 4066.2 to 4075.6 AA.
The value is 5.89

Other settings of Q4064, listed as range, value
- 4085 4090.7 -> 5.89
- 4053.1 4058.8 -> 5.59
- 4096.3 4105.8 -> 5.36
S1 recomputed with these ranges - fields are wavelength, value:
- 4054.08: 6.04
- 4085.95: 6.174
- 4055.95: 5.796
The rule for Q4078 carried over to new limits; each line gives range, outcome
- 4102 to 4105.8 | 5.54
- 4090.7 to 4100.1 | 5.56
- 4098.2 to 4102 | 5.17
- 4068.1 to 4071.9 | 6.27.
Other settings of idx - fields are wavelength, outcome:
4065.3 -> 4.048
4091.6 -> 5.88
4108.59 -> 6.812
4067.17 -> 5.641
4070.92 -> 6.477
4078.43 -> 5.632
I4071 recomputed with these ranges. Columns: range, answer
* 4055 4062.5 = 5.29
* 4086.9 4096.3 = 5.73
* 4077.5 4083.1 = 5.82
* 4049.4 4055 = 6.18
